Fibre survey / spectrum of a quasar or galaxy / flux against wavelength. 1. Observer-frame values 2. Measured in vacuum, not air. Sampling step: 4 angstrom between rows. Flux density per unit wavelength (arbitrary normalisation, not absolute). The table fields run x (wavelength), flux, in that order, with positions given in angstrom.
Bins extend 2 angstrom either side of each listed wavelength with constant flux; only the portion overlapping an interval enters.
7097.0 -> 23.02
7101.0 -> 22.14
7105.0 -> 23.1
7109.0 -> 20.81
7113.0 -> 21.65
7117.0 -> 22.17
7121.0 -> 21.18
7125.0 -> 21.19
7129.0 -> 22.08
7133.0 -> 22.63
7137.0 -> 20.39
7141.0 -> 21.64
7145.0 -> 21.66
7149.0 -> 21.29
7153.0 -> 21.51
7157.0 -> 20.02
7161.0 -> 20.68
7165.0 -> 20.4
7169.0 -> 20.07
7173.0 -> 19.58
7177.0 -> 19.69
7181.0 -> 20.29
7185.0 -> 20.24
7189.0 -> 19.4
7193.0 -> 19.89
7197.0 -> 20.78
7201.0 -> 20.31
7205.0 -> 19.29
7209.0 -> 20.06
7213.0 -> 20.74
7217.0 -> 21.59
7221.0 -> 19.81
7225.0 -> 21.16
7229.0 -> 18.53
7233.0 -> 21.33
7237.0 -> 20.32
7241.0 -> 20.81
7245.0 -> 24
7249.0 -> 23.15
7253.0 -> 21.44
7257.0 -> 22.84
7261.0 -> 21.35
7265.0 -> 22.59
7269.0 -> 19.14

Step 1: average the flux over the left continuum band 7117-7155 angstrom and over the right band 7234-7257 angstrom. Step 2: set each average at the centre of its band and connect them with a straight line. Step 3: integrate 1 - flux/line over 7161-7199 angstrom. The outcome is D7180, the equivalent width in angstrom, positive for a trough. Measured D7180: 2.9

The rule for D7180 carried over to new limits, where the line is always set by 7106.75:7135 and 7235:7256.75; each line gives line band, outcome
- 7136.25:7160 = 0.7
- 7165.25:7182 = 1.4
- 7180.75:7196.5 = 1.3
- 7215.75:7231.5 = 1.2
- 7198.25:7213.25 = 1.3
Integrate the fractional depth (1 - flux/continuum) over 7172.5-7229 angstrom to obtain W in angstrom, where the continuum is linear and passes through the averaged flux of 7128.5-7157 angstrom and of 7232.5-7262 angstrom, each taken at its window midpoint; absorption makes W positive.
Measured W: 4.10 angstrom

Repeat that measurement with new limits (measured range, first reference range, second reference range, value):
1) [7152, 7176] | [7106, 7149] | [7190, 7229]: 0.8 angstrom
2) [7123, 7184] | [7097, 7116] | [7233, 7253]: 3.2 angstrom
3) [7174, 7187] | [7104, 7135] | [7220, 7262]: 0.9 angstrom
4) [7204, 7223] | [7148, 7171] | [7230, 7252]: 0.9 angstrom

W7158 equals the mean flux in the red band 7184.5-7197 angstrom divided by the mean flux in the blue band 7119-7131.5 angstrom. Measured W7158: 0.9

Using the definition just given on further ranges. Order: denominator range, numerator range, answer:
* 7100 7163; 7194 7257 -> 0.97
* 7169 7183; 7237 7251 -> 1.12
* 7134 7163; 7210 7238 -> 0.97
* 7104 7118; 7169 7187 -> 0.91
